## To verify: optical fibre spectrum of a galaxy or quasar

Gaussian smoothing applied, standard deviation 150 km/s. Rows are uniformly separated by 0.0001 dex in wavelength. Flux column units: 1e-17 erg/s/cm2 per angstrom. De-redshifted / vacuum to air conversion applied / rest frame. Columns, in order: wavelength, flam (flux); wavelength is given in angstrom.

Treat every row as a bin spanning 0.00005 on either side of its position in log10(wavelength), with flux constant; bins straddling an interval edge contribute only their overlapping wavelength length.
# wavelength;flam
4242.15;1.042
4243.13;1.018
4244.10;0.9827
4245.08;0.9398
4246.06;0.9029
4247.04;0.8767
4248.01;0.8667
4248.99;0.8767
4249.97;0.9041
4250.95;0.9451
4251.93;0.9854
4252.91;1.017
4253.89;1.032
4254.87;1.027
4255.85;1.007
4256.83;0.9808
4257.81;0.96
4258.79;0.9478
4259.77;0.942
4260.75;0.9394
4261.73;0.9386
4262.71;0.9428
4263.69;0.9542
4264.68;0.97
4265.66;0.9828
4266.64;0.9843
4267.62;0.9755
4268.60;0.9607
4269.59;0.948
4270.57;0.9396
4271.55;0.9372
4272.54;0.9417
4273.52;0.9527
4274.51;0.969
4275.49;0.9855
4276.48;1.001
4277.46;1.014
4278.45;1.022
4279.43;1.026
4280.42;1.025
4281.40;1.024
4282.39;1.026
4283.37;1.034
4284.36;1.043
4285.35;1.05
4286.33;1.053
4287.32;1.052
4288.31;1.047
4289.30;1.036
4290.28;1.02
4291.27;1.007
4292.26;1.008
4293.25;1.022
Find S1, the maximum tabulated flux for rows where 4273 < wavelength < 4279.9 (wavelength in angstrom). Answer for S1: 1.026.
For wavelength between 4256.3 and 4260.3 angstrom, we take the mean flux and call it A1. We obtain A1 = 0.959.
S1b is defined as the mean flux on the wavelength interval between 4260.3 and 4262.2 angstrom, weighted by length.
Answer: 0.94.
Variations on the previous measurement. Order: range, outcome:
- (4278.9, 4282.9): 1.03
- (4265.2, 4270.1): 0.971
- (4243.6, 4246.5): 0.944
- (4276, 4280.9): 1.02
